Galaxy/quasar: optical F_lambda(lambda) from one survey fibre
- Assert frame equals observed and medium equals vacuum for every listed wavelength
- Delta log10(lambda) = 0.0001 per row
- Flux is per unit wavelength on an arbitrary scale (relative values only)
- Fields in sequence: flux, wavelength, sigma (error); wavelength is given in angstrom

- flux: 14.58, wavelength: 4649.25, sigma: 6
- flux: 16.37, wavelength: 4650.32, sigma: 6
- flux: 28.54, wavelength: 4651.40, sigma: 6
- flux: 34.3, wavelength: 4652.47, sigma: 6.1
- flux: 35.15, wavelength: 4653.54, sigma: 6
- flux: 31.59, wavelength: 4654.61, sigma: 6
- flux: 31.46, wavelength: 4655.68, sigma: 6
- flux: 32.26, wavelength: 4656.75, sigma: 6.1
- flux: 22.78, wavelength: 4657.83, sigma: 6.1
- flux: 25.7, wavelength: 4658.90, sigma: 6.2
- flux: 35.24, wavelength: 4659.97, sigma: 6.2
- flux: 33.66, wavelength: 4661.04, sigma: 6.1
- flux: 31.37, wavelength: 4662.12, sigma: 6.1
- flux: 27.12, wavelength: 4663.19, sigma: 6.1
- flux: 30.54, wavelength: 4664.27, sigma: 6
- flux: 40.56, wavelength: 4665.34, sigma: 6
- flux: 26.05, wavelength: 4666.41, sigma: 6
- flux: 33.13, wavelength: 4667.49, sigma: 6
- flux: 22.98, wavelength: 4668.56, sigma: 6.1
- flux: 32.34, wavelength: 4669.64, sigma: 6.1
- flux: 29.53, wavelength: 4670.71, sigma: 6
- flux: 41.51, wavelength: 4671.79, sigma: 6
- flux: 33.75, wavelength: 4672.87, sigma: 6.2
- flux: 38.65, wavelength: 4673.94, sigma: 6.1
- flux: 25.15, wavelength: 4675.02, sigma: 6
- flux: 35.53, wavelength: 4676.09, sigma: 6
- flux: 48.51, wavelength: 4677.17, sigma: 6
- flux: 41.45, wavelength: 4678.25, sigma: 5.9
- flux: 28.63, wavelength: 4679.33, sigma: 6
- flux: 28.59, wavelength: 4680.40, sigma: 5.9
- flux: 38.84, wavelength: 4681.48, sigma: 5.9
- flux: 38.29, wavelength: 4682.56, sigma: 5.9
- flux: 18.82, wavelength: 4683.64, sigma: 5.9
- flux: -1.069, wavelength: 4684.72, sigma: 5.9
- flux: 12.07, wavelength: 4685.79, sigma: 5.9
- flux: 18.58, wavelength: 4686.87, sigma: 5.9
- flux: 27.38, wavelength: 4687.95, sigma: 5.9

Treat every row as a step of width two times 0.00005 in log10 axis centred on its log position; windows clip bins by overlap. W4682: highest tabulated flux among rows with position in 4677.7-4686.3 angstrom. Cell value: 41.45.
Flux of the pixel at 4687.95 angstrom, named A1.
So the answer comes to 27.38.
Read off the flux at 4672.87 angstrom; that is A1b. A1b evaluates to 33.75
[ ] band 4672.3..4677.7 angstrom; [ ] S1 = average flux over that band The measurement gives 36.3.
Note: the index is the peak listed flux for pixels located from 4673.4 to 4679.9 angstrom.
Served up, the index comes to 48.51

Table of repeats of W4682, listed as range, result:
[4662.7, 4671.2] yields 40.56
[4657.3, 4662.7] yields 35.24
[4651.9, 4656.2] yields 35.15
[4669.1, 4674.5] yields 41.51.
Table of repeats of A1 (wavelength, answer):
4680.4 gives 28.59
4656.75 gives 32.26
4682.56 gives 38.29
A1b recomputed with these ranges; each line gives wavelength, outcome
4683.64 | 18.82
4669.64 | 32.34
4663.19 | 27.12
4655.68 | 31.46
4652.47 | 34.3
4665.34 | 40.56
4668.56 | 22.98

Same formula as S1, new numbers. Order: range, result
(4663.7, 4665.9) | 35.4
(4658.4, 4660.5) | 30.6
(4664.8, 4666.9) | 33.6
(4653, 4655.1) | 33.5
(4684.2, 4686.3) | 5.49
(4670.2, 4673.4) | 34.9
